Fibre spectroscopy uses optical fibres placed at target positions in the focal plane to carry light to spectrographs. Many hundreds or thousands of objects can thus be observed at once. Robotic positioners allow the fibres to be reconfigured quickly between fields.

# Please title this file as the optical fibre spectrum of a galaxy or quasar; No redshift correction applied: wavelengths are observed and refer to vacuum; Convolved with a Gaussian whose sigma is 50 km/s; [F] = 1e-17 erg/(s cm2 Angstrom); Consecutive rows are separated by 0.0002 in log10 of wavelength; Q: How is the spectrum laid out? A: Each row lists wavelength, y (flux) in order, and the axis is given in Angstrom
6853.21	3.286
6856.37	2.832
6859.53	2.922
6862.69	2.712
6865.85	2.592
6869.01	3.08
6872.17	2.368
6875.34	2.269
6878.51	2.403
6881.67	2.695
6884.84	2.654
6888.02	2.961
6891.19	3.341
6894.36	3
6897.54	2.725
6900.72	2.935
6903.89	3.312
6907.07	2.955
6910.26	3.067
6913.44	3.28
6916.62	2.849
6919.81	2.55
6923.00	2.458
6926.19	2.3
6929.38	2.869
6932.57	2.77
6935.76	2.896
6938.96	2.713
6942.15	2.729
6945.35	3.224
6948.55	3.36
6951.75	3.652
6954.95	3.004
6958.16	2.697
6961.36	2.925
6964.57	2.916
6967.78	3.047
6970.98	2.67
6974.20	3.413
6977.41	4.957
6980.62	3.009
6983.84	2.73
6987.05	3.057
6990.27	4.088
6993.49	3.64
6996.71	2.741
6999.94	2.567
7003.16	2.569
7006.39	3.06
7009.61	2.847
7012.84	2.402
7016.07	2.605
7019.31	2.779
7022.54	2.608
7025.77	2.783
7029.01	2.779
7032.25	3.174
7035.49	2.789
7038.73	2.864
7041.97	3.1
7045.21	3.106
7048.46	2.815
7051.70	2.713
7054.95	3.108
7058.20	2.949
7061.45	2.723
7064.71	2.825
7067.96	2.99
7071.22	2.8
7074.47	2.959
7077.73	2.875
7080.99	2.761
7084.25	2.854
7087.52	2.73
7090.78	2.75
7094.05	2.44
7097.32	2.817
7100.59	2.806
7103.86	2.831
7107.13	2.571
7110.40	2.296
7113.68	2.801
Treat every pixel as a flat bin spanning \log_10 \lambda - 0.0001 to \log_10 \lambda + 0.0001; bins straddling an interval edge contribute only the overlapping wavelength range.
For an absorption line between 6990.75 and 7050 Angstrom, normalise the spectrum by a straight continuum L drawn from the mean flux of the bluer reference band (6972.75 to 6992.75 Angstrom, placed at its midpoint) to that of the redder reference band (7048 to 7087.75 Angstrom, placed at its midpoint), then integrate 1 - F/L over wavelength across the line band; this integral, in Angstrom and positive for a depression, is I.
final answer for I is 6.8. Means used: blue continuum 3.55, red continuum 2.86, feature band 2.87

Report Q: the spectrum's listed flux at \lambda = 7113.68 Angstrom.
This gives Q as 2.801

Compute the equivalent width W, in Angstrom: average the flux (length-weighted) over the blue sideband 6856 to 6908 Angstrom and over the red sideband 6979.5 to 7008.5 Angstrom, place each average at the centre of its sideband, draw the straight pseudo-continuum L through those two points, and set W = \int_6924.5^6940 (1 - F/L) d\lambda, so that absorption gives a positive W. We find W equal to 1.11 Angstrom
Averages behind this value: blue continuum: 2.81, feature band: 2.71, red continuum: 3.05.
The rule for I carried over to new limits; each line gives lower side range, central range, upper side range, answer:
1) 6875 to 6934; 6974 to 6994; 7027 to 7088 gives -4.92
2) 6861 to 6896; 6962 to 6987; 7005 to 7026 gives -4.59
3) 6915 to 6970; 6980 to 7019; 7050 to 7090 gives -0.91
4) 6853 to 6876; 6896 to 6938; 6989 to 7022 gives -0.55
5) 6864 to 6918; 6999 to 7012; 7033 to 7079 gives 0.63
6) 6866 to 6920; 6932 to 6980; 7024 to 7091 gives -4.61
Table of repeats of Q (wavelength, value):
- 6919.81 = 2.55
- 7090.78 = 2.75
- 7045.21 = 3.106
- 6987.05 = 3.057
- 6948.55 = 3.36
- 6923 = 2.458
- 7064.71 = 2.825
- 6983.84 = 2.73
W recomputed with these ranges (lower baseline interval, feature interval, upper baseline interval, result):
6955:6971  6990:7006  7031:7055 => -0.7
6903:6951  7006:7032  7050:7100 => 1.0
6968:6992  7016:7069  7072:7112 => 2.6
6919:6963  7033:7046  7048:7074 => -0.4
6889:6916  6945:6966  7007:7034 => -1.3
